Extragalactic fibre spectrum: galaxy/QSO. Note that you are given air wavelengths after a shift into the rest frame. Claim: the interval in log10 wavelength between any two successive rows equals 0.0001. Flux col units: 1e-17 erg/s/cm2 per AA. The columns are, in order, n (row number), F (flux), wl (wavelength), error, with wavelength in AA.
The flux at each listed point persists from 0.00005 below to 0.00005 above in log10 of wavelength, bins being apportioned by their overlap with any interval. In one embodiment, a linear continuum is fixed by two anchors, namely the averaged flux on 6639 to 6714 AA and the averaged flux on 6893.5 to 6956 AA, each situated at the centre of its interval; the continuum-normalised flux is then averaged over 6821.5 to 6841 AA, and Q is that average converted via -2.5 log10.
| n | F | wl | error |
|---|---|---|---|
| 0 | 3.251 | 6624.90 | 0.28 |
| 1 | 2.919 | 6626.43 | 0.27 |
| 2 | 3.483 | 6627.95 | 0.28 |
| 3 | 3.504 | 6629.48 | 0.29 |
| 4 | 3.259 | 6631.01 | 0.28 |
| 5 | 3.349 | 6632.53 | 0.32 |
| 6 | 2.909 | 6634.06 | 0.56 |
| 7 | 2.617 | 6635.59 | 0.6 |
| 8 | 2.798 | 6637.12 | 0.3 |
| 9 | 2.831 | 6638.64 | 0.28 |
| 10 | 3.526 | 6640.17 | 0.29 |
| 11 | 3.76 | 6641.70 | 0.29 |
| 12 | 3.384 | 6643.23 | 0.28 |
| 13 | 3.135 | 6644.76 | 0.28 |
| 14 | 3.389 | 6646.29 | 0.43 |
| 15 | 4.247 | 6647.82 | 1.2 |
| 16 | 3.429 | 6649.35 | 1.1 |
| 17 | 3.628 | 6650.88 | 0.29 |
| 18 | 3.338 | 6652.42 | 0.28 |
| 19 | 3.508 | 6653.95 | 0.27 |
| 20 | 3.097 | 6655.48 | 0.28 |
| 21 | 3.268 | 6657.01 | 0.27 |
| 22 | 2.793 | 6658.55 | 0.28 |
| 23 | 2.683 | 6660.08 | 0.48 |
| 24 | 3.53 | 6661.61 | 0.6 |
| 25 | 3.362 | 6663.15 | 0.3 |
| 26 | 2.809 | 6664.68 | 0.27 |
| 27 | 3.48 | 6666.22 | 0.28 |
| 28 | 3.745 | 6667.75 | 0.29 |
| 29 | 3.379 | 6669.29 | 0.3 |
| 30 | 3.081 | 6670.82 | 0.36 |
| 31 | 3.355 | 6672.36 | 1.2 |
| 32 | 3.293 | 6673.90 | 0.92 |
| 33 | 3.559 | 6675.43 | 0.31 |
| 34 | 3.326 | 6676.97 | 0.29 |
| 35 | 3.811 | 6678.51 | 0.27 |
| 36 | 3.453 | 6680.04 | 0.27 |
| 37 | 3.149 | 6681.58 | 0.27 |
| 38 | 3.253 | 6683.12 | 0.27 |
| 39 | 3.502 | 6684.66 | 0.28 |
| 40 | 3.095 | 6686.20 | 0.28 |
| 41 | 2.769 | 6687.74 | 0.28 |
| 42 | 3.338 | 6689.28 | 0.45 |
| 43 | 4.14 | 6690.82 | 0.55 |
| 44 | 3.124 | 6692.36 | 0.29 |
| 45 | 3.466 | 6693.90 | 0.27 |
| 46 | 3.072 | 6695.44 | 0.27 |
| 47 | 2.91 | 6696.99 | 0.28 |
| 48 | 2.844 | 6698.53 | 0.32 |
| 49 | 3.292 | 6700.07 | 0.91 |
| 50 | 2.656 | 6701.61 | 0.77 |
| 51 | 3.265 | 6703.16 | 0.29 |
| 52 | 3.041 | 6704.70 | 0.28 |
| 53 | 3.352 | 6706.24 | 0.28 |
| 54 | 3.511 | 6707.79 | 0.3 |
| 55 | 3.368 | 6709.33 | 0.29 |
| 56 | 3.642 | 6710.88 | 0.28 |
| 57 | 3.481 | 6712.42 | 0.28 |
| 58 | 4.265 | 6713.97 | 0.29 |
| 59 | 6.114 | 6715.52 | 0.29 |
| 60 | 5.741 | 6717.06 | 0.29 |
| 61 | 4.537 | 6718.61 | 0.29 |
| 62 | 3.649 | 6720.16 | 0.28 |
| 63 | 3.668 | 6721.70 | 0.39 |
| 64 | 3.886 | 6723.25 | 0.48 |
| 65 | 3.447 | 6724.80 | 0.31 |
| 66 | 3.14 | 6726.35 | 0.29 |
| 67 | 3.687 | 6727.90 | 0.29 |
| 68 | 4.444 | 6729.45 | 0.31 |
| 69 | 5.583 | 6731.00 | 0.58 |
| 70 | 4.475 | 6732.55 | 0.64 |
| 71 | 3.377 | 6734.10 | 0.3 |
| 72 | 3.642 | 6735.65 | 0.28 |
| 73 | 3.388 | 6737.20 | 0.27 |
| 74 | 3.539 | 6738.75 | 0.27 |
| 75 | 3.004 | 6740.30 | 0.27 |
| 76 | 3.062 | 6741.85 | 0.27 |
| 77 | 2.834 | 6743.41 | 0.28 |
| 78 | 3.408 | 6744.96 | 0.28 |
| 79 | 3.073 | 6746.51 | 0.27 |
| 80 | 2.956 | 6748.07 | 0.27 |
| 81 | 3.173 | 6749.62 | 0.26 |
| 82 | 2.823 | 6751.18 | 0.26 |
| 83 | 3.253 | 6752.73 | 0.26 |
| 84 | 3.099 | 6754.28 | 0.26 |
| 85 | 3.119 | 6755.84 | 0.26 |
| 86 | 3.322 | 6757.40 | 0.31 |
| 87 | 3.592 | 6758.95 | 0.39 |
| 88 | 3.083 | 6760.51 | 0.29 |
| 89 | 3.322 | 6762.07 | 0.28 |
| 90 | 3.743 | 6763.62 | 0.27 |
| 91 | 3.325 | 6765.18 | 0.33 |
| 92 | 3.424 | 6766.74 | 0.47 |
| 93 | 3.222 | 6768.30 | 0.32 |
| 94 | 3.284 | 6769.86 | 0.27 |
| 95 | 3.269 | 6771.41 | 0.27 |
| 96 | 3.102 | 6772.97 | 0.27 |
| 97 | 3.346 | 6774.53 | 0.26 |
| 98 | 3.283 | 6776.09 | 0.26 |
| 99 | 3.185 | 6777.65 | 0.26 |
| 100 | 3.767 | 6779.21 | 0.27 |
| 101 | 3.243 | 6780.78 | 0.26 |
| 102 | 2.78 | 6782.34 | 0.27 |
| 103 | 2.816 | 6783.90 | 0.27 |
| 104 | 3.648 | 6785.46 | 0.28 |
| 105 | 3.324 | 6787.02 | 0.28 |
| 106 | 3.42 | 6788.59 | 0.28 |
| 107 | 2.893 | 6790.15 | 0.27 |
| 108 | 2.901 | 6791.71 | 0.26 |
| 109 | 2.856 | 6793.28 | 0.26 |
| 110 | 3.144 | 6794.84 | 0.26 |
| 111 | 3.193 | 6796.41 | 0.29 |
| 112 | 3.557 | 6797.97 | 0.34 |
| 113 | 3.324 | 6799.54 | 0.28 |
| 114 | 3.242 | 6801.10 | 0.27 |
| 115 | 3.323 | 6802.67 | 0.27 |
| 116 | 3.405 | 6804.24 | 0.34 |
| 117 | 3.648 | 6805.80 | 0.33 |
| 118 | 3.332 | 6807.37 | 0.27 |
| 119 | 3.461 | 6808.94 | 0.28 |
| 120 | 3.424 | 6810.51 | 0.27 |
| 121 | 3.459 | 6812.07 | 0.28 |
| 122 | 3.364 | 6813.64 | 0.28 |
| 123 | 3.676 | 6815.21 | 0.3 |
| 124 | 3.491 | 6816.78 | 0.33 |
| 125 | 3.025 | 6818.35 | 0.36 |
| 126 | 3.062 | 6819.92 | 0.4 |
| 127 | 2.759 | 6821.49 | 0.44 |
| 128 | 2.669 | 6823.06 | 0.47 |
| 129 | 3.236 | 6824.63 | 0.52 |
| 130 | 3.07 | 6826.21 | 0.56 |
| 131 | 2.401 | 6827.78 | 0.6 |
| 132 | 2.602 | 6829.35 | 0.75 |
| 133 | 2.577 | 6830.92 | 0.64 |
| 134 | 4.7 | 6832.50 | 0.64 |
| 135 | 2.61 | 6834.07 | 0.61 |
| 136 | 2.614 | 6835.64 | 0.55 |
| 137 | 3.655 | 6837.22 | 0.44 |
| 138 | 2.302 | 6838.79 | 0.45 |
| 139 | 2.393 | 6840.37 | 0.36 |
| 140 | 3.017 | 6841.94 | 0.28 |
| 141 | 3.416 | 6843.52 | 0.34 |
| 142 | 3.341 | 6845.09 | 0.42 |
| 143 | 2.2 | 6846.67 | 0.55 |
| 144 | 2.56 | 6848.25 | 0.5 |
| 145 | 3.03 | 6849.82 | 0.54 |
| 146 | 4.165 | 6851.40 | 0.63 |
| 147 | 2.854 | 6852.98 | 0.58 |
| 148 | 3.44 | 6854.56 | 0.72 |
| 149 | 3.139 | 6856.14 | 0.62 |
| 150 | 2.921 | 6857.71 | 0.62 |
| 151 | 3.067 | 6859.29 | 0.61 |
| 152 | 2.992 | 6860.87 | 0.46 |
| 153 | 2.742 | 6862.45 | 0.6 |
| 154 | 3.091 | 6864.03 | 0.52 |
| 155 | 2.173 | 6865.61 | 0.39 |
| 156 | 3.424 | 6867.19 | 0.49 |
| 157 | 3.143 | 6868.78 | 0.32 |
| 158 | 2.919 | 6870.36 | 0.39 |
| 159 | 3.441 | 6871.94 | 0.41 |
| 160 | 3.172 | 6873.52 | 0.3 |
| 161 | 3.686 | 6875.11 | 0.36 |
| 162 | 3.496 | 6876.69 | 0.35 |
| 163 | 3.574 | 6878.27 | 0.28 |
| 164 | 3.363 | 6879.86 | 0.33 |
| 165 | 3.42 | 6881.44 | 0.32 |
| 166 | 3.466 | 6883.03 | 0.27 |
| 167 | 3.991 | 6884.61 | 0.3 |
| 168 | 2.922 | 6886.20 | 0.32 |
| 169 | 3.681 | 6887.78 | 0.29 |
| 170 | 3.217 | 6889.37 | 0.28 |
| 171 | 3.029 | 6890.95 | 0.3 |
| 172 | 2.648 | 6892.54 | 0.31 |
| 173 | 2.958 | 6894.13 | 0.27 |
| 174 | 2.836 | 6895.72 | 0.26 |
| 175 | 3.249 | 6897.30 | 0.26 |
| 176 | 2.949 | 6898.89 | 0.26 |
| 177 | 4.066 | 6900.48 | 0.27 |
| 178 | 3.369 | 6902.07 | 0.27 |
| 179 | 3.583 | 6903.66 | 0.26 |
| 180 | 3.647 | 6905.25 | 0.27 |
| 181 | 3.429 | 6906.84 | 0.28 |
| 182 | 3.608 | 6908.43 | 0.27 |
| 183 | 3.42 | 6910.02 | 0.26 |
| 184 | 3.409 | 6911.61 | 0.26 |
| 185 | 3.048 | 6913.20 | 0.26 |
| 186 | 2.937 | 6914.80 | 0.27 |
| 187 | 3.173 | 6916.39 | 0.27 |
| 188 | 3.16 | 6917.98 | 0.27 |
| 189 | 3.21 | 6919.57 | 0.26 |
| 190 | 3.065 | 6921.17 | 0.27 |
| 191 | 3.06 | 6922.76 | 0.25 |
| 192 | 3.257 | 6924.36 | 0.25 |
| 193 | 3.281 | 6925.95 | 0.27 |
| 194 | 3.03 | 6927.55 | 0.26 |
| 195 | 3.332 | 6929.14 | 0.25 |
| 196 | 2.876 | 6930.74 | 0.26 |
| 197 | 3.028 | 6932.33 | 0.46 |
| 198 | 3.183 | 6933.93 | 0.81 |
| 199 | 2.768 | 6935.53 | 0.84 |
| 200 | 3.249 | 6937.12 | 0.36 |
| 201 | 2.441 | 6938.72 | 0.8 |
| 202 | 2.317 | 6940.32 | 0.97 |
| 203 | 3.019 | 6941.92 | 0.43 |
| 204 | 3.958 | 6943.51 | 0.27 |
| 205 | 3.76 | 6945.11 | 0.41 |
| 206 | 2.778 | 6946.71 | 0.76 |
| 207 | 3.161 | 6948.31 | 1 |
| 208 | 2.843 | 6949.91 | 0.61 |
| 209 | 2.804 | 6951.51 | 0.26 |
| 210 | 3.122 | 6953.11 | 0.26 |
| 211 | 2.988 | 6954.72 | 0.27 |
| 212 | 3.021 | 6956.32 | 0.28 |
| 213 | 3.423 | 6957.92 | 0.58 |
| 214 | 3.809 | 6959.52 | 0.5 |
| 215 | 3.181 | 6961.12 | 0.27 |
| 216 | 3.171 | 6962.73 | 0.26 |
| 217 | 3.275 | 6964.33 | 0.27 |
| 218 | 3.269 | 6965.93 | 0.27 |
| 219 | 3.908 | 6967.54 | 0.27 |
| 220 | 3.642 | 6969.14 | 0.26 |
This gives 0.12 mag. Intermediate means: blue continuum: 3.33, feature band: 2.9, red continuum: 3.16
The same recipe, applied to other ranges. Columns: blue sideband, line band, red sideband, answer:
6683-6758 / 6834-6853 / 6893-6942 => 0.12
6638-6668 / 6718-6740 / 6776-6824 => -0.17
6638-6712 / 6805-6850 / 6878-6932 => 0.07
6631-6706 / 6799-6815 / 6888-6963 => -0.06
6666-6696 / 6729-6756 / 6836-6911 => -0.04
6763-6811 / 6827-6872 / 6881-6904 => 0.10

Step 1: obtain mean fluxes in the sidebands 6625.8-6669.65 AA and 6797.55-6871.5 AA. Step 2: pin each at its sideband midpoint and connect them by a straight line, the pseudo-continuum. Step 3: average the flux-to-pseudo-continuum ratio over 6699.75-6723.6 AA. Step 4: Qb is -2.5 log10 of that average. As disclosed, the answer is -0.19 mag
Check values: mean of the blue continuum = 3.28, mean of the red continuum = 3.11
